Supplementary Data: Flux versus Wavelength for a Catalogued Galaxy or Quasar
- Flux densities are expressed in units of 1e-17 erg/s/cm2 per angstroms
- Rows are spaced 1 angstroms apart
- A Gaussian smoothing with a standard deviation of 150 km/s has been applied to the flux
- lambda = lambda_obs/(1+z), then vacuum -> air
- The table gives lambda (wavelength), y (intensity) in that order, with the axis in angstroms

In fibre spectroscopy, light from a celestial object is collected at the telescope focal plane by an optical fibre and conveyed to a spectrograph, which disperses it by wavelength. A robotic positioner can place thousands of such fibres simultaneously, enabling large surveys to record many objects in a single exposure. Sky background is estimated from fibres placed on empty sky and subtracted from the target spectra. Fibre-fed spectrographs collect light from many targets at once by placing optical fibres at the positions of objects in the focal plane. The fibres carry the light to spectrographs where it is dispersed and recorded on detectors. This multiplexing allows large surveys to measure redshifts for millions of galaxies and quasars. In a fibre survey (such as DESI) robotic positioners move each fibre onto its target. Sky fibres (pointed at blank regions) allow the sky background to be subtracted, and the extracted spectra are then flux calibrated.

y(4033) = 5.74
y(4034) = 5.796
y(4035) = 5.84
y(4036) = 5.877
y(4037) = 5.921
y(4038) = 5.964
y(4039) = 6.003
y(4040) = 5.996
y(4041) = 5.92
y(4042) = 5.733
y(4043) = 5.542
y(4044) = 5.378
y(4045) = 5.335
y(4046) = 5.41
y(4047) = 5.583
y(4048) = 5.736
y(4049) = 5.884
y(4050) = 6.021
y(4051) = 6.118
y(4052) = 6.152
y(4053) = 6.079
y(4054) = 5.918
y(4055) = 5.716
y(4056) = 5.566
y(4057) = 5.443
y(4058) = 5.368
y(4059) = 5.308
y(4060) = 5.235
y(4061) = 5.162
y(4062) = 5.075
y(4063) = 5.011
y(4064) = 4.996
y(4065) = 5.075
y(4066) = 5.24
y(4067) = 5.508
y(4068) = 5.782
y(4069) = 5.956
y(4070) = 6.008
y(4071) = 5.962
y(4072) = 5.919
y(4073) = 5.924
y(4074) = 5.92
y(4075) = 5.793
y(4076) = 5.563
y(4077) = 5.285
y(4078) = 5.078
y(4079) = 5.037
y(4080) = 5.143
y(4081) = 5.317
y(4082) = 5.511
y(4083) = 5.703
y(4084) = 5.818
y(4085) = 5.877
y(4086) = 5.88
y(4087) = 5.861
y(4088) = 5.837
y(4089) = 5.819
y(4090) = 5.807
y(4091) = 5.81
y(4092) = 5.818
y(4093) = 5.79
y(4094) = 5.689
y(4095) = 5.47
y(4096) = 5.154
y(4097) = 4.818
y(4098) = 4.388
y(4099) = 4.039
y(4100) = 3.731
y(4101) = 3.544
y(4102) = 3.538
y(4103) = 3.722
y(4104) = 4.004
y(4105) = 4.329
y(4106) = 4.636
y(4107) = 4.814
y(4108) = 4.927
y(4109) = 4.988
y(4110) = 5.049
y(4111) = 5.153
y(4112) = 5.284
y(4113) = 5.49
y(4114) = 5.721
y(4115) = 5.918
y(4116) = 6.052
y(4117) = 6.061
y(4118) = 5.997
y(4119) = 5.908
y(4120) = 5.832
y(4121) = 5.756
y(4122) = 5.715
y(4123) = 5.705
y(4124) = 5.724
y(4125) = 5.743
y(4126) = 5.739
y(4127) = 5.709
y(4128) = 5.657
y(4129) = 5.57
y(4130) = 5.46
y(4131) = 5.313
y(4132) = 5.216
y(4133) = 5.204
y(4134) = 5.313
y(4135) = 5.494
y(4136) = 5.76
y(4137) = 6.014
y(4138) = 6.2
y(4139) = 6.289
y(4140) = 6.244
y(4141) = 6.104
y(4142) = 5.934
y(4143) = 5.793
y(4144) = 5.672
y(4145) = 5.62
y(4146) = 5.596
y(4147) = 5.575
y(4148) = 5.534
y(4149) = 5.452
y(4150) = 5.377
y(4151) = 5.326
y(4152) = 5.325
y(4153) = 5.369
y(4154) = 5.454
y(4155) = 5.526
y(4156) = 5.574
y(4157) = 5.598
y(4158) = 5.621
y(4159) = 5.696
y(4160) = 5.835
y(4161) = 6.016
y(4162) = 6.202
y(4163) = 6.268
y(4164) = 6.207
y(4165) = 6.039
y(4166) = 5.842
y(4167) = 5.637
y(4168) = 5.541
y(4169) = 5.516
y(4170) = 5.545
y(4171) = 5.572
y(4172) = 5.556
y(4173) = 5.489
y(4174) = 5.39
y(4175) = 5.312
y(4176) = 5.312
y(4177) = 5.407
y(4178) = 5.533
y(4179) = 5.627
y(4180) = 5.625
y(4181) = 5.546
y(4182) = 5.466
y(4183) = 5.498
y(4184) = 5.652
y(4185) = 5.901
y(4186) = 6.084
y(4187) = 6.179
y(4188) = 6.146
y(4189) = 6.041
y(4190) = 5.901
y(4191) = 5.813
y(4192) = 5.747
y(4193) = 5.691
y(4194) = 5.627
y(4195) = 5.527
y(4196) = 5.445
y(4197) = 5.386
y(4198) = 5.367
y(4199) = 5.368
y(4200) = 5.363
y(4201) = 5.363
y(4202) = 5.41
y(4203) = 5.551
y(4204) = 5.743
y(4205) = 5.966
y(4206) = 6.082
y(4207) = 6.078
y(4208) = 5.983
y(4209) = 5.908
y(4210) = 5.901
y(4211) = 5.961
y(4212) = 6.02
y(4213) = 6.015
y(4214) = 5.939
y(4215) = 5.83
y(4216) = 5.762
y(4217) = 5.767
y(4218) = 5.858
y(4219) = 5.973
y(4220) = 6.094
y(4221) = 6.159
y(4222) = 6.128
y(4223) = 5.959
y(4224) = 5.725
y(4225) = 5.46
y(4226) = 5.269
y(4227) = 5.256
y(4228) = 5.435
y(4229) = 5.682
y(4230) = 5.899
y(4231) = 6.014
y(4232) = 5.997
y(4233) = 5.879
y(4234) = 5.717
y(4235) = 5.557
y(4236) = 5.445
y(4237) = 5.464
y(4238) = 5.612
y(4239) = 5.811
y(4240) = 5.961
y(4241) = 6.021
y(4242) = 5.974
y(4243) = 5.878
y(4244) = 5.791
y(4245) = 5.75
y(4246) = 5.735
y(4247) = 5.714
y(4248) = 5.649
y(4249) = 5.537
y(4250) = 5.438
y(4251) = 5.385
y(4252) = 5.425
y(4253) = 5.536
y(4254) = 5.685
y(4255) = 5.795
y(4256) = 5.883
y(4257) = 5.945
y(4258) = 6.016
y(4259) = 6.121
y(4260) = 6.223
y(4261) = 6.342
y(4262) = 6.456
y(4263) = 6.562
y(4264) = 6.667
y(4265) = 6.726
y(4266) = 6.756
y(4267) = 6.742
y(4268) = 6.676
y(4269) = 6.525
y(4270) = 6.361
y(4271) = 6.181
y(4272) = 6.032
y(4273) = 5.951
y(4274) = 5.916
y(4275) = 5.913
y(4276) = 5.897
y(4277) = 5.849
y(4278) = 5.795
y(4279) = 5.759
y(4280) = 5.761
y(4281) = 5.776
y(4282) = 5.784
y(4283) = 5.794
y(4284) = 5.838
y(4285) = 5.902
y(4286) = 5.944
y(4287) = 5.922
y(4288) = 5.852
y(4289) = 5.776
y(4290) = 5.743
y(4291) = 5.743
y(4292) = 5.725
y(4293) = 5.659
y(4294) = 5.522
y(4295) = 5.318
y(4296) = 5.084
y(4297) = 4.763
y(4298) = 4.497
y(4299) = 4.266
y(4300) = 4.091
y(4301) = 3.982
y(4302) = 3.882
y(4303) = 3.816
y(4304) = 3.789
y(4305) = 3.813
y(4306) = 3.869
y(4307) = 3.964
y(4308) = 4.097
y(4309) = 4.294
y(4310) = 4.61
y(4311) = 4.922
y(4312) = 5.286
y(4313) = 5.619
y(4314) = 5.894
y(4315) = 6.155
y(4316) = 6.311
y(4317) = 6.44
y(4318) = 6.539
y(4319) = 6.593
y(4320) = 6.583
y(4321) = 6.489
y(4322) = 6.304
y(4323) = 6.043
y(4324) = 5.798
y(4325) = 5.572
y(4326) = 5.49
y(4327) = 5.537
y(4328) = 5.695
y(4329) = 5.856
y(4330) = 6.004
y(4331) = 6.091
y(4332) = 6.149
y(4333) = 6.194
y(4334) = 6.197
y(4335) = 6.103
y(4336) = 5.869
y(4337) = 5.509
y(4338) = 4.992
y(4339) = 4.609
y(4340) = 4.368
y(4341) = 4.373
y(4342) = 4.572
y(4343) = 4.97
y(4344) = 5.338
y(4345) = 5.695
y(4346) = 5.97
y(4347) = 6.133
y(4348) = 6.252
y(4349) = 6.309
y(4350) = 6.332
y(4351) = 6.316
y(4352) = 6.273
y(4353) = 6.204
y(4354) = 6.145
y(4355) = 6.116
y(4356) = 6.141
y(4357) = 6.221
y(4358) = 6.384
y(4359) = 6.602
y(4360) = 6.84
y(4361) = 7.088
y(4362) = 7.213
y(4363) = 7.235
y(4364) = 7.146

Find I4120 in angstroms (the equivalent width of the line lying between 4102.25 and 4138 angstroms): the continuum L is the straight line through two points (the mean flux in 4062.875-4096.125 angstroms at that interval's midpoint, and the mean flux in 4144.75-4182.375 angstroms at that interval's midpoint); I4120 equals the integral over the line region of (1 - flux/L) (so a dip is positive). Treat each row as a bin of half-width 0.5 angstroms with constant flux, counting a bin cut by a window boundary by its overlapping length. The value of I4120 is 1.4 angstroms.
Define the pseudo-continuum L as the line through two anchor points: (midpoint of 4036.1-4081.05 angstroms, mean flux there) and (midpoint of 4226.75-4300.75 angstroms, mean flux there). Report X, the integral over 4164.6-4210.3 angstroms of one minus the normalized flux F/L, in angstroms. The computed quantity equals 0.5 angstroms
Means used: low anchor 5.61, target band 5.67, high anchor 5.79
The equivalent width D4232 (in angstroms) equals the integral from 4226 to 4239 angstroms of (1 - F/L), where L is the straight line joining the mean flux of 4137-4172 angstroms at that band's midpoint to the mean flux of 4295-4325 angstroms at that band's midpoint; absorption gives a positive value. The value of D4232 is -0.6 angstroms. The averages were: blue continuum 5.74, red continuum 5.11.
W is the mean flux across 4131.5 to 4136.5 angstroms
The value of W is 5.4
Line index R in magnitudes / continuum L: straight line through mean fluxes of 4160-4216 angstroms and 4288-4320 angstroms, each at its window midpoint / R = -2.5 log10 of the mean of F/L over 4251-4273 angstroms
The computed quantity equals -0.17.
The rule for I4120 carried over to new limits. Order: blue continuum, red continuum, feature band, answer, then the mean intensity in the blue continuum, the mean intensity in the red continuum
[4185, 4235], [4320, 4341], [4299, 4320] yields 2.99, 5.78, 5.73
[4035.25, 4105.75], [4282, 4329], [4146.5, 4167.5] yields -1.16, 5.43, 5.33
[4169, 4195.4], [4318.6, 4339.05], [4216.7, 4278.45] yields -1.56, 5.66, 5.91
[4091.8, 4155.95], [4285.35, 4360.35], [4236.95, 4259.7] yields -1.21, 5.36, 5.52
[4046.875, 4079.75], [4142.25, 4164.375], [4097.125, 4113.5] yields 3.31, 5.59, 5.67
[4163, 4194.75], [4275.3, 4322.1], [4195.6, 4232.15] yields -1.07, 5.7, 5.34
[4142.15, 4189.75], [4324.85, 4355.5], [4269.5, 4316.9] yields 3.34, 5.66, 5.72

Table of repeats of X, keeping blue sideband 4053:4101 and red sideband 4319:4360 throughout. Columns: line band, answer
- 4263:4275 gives -1.4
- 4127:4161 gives -0.5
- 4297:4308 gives 3.4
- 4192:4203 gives 0.3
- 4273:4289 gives -0.2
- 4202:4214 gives -0.5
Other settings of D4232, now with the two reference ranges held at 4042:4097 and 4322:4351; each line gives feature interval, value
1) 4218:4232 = -0.37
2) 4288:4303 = 1.76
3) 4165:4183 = 0.27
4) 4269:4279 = -0.63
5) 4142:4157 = 0.23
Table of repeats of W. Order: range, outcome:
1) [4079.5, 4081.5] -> 5.23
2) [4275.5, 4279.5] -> 5.82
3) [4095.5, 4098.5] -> 4.79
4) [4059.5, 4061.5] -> 5.2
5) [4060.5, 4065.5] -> 5.06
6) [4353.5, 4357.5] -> 6.16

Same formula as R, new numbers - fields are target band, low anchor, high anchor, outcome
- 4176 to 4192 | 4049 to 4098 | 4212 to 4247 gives -0.003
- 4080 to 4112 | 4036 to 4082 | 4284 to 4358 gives 0.107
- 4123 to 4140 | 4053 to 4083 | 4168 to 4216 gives -0.015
